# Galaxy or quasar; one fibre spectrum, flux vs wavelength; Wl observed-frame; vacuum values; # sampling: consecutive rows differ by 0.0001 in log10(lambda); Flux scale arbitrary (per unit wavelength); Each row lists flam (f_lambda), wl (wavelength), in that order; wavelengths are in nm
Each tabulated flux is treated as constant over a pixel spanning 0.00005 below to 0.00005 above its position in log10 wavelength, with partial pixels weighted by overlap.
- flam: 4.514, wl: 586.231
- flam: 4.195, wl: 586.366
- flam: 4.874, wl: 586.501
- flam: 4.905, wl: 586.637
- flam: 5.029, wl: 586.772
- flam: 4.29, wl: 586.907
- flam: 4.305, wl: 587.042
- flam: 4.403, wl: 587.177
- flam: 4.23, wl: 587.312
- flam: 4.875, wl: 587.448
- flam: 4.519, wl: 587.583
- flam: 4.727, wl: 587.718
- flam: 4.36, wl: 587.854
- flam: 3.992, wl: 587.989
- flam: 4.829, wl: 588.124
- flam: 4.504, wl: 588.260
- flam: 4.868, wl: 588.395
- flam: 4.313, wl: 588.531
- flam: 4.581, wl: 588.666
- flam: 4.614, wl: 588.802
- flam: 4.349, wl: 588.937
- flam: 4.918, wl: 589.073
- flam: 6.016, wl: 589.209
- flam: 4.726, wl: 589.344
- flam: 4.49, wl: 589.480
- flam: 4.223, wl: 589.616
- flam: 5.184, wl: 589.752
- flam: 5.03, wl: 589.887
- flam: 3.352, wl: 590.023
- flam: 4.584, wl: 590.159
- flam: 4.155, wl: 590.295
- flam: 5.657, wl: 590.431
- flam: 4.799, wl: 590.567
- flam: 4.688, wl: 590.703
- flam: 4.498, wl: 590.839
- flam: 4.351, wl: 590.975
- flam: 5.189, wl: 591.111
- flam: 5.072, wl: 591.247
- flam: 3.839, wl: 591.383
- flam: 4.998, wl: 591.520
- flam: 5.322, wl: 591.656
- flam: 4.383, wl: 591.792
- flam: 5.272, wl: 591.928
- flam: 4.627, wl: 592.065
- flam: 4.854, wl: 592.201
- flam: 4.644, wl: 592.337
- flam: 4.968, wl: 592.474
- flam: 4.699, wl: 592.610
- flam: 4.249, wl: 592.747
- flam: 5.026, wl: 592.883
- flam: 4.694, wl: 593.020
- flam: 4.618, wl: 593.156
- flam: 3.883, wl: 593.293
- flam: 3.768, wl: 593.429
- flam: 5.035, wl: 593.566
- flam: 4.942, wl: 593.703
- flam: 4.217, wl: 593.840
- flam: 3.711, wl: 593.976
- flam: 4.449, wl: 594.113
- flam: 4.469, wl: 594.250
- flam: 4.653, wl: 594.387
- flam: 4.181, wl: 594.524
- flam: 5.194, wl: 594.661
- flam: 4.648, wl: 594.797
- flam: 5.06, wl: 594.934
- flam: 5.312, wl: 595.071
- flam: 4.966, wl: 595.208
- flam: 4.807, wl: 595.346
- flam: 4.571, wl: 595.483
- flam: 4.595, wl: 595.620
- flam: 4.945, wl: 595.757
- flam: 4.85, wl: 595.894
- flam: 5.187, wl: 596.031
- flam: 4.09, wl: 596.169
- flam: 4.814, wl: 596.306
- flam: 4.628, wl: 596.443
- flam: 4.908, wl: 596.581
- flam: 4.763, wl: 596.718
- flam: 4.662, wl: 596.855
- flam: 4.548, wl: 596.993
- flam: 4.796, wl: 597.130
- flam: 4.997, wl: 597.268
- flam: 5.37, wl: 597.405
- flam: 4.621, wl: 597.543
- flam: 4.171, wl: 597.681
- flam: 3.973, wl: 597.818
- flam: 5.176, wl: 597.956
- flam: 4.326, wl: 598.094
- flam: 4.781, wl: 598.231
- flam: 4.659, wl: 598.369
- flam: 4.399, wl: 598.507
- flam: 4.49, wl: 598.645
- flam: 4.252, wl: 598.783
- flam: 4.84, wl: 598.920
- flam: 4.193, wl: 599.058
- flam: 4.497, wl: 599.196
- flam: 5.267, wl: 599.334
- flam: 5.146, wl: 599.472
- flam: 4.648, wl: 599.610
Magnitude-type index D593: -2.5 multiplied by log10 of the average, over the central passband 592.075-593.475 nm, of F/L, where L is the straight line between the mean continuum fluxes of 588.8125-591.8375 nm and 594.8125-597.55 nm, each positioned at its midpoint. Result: 0.048 mag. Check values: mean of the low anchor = 4.72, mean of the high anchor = 4.82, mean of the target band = 4.56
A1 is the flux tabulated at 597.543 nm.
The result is 4.621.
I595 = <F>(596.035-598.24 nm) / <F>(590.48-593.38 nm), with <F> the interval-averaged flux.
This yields 1.0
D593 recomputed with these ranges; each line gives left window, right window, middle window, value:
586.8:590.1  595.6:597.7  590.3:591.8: -0.04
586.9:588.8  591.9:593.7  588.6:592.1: -0.04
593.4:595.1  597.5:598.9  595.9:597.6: -0.06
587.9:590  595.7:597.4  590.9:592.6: -0.02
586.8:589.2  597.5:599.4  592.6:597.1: -0.02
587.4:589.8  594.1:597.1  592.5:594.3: 0.06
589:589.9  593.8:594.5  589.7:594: -0.01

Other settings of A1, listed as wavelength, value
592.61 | 4.699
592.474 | 4.968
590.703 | 4.688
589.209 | 6.016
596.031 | 5.187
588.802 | 4.614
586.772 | 5.029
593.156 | 4.618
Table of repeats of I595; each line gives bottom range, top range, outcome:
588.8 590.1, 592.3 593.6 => 0.97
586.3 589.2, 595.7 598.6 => 1.02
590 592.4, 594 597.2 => 1.00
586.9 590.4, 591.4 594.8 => 1.01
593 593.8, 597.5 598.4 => 1.01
